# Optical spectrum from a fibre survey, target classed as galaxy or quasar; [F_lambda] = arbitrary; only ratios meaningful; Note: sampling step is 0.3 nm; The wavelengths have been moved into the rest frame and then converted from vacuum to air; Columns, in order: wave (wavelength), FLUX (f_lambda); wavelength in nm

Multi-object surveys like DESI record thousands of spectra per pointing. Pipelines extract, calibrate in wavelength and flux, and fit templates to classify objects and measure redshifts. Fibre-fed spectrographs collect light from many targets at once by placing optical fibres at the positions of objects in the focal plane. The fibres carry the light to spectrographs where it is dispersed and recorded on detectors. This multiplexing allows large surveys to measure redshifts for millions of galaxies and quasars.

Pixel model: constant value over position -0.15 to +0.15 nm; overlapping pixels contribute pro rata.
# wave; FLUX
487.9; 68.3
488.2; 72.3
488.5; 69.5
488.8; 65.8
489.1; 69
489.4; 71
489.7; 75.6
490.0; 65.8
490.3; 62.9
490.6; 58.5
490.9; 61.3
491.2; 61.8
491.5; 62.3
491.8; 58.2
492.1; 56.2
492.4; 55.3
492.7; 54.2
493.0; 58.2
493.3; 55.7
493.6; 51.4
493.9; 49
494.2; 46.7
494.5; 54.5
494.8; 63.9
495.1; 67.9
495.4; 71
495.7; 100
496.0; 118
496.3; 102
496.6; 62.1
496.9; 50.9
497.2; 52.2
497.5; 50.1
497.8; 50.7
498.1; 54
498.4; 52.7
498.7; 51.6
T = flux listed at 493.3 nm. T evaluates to 55.7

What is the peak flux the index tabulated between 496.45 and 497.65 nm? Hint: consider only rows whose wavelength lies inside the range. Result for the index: 62.1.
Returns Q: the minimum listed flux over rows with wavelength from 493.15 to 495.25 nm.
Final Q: 46.7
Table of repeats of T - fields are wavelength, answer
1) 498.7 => 51.6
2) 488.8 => 65.8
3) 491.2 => 61.8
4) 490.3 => 62.9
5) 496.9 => 50.9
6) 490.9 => 61.3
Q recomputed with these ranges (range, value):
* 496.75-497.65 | 50.1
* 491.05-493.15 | 54.2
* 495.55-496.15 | 100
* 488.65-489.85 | 65.8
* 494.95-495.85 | 67.9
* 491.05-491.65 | 61.8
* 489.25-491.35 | 58.5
